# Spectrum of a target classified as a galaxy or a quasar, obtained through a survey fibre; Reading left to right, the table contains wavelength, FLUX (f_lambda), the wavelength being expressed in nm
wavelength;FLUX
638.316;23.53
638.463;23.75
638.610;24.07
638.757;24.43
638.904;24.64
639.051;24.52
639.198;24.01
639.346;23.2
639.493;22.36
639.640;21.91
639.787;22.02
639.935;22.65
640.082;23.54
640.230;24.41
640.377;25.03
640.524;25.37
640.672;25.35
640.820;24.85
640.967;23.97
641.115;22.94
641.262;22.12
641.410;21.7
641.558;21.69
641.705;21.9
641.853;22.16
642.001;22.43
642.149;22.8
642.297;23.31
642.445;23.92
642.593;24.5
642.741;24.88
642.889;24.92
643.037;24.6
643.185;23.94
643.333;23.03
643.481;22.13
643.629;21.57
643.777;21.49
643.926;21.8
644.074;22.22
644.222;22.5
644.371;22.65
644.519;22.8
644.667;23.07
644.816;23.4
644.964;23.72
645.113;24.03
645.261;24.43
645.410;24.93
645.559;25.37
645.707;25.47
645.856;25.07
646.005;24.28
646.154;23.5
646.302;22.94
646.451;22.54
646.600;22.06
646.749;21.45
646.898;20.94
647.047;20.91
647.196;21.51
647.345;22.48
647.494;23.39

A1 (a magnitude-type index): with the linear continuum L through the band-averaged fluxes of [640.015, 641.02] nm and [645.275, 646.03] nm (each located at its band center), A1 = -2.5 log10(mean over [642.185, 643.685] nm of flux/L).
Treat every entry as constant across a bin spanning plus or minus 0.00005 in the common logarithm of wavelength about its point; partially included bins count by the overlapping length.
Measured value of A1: 0.05 mag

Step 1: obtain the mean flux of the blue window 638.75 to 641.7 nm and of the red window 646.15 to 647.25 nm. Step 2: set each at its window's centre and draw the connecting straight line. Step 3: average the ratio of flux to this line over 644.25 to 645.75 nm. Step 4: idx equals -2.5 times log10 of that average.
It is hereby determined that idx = -0.08 mag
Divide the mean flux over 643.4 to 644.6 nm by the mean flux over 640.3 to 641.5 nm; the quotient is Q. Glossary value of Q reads 0.93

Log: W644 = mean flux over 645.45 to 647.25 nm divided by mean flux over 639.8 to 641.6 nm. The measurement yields 0.98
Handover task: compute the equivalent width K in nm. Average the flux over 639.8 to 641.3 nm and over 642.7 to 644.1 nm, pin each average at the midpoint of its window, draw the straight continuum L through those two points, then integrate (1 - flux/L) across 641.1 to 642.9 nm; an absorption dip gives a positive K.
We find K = 0.042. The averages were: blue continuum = 24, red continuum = 23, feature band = 23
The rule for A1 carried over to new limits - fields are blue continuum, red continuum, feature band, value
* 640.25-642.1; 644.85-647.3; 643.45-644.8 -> 0.05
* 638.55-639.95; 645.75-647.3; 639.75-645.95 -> -0.02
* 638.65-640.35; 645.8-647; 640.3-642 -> 0.00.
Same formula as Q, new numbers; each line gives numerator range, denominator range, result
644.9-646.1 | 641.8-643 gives 1.04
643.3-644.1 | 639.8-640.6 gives 0.91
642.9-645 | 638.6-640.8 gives 0.96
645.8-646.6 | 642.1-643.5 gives 0.98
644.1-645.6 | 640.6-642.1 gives 1.03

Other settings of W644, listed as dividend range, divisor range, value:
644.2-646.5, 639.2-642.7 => 1.03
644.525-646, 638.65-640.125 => 1.04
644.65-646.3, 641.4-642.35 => 1.09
